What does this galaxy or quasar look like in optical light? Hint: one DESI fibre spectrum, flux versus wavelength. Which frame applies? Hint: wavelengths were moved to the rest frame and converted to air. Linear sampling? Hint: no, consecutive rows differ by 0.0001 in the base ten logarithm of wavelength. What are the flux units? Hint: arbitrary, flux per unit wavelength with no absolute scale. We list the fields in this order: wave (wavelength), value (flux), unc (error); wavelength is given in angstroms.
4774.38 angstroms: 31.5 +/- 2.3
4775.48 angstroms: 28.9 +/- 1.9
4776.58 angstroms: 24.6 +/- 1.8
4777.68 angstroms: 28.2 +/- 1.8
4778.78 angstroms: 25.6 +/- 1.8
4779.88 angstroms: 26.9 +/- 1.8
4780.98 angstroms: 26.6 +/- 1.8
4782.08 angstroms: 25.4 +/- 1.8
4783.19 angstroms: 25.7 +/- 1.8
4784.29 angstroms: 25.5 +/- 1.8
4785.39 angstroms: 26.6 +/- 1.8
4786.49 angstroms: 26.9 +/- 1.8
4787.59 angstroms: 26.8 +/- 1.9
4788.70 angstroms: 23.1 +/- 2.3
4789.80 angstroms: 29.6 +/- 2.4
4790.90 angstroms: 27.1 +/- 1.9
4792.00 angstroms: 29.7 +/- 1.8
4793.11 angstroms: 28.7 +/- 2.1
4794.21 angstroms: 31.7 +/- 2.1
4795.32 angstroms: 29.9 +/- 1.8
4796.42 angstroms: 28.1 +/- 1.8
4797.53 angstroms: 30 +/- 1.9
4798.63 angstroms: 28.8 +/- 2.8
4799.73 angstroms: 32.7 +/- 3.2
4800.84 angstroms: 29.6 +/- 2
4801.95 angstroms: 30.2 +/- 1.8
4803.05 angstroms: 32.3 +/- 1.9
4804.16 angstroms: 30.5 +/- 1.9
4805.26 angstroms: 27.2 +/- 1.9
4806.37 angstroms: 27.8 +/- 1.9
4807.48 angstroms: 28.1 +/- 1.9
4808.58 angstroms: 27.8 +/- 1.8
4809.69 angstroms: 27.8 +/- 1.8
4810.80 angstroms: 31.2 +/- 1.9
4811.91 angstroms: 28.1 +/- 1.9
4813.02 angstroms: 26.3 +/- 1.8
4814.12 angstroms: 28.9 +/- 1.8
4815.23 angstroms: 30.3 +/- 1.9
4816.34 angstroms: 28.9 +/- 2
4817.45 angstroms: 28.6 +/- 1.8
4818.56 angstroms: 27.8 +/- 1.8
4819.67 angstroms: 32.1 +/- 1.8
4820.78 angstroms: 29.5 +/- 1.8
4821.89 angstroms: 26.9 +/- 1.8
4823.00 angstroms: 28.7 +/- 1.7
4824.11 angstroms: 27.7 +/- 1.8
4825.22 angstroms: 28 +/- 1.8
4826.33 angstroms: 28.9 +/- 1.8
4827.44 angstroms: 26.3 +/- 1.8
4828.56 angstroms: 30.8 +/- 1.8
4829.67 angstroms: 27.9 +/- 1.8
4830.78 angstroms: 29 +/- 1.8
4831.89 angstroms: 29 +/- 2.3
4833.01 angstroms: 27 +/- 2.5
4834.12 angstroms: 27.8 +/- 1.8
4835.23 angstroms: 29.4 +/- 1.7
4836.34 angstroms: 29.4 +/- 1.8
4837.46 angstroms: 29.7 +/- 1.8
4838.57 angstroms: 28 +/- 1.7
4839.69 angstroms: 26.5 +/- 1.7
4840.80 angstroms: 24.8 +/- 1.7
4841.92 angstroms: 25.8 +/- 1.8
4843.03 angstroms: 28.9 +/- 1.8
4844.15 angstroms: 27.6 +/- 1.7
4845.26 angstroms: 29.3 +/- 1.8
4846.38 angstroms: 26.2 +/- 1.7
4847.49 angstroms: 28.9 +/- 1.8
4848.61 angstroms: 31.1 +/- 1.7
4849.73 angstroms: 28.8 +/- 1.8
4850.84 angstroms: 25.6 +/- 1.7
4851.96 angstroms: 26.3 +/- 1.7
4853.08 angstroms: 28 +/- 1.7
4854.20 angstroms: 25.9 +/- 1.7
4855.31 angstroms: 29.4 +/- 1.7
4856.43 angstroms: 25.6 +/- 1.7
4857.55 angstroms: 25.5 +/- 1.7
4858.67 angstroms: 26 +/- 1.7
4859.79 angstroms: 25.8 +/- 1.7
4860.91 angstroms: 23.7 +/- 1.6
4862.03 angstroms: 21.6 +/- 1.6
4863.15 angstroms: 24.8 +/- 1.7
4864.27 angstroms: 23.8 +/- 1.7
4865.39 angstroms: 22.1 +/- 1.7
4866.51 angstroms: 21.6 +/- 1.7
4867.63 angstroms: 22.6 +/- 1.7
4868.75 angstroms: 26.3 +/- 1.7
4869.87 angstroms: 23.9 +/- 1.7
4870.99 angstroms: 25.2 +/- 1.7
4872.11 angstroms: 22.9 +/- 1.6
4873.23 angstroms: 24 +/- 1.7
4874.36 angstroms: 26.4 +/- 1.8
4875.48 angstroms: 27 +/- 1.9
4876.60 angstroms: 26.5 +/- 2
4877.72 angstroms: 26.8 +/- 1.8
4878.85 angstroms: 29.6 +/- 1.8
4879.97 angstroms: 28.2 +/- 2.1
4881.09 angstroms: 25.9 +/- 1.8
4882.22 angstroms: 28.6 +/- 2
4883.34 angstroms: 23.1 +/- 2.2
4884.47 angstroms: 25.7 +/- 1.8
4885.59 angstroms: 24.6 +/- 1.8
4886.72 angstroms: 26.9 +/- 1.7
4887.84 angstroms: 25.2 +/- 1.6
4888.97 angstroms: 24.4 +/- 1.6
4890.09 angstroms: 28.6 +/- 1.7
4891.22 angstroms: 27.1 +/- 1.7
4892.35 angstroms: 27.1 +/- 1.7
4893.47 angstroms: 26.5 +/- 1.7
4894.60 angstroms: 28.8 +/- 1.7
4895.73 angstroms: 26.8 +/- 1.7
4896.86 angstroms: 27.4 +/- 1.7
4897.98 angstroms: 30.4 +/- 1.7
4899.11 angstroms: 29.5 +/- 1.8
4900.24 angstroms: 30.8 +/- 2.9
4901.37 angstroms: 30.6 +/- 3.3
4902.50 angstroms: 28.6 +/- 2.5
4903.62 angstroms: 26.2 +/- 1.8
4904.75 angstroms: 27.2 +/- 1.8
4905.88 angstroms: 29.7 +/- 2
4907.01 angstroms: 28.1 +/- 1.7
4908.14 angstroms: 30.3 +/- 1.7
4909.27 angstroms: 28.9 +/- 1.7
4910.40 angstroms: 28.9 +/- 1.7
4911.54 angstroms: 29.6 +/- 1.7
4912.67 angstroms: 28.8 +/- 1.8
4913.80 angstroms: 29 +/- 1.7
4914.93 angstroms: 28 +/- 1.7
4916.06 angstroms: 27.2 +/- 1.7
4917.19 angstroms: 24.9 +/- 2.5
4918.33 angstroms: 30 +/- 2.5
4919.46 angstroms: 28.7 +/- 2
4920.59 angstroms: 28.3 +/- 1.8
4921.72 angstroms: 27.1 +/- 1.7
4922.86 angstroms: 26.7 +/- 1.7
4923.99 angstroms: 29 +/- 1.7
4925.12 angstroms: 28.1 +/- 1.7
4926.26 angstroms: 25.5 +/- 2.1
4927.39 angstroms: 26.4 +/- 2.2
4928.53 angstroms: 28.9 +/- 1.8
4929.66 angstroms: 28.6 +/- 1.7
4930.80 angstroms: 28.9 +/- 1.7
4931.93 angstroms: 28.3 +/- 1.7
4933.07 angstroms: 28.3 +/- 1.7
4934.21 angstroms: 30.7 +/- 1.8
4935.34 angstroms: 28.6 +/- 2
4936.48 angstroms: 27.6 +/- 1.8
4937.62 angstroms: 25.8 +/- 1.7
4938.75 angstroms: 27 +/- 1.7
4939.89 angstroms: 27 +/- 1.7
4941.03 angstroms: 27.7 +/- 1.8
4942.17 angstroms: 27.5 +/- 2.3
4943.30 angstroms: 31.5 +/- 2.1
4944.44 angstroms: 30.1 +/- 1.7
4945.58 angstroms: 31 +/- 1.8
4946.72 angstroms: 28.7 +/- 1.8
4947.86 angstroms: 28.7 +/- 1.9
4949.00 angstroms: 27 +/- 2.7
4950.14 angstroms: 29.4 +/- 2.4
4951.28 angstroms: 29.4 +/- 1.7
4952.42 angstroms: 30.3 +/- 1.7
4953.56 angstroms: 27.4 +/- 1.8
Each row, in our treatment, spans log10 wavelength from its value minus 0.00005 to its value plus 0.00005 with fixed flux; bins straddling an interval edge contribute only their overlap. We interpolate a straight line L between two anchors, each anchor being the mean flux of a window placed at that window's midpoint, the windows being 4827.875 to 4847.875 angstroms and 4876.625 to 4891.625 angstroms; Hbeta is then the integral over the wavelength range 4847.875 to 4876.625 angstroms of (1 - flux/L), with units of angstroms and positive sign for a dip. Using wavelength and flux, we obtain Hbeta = 2.0 angstroms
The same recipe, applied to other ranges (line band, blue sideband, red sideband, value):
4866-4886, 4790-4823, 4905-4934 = 2.2 angstroms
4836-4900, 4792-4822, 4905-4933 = 5.1 angstroms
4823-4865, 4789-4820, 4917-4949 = 2.4 angstroms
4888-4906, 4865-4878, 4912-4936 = -1.2 angstroms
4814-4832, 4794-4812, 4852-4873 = -0.6 angstroms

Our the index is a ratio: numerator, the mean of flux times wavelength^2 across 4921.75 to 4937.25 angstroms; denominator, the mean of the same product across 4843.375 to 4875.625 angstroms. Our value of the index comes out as 1.1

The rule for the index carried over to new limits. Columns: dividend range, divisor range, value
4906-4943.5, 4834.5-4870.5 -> 1.10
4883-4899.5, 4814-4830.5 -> 0.96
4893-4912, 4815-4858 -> 1.05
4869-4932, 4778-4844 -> 1.01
